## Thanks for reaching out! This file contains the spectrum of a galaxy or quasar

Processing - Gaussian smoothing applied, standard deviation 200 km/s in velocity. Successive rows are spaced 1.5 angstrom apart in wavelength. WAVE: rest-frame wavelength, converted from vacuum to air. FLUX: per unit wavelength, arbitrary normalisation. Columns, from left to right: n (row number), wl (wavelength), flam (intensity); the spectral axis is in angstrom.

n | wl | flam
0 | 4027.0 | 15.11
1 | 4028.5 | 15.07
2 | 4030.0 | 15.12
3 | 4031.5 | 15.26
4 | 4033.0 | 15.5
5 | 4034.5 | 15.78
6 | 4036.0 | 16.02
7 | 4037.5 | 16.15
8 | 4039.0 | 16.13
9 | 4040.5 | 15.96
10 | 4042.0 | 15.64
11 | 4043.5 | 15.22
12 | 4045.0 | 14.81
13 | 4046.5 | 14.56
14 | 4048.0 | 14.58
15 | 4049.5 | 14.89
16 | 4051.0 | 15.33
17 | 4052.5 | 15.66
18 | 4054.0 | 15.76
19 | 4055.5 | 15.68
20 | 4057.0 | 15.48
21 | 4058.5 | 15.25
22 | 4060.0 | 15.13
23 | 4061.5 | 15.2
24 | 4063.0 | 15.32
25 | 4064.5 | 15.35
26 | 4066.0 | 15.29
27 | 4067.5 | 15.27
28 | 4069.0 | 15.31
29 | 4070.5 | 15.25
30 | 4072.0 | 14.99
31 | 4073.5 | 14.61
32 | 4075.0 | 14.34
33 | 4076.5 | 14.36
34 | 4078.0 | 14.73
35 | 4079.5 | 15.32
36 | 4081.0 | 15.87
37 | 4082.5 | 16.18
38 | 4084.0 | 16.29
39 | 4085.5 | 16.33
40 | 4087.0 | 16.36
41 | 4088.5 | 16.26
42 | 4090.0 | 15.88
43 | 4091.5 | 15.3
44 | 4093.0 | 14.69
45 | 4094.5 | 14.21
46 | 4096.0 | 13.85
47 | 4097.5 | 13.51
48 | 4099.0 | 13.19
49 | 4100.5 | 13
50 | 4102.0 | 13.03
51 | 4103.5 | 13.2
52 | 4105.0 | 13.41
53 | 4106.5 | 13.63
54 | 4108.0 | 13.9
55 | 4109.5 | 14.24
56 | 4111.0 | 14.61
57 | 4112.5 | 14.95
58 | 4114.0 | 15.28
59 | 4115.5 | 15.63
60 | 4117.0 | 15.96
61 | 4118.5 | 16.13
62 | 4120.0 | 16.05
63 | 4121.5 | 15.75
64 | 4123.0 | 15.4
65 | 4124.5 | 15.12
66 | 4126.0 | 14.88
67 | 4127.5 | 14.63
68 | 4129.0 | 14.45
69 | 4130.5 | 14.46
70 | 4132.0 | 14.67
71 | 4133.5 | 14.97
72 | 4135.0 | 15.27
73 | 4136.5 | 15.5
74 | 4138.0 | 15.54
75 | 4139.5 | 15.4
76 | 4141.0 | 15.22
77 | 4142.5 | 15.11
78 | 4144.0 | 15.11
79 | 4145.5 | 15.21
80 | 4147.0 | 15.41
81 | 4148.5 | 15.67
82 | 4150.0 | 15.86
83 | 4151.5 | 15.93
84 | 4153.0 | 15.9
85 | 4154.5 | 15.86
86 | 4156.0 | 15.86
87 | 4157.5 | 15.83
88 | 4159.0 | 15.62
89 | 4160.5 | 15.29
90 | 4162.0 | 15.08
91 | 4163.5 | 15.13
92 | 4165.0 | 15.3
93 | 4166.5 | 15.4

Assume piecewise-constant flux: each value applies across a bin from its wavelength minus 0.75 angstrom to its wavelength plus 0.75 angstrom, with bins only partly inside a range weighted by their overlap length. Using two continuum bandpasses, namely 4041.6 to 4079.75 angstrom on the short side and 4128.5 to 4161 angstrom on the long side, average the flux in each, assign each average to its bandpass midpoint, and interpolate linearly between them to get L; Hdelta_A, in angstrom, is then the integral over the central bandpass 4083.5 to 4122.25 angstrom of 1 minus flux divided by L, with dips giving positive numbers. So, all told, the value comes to 1.2 angstrom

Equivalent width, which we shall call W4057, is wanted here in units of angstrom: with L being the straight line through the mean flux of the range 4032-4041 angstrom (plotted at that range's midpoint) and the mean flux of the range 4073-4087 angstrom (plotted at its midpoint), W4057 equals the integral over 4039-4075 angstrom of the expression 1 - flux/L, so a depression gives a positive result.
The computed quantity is 1.0 angstrom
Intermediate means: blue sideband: 15.9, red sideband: 15.4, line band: 15.2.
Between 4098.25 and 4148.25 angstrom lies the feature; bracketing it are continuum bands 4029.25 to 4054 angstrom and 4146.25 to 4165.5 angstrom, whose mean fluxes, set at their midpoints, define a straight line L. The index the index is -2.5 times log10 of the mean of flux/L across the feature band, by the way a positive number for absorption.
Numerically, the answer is 0.053 mag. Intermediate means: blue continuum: 15.4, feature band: 14.8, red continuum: 15.6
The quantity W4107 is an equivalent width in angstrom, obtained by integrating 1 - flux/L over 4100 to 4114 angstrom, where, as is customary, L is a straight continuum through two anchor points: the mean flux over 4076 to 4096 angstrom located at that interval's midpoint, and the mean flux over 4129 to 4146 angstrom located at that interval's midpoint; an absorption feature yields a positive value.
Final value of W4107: 1.3 angstrom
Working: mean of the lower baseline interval 15.5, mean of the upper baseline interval 15.1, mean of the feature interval 13.9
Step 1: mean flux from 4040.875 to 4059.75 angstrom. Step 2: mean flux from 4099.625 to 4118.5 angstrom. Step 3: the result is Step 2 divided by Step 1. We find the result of 0.9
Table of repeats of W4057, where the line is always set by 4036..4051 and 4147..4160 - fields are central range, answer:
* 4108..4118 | 0.37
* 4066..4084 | 0.37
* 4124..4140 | 0.73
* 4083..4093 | -0.28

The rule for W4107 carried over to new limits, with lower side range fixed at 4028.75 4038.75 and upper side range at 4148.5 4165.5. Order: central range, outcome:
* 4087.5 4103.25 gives 1.34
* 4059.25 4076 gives 0.58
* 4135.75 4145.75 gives 0.20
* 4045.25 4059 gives 0.36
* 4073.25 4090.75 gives 0.06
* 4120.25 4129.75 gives 0.32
